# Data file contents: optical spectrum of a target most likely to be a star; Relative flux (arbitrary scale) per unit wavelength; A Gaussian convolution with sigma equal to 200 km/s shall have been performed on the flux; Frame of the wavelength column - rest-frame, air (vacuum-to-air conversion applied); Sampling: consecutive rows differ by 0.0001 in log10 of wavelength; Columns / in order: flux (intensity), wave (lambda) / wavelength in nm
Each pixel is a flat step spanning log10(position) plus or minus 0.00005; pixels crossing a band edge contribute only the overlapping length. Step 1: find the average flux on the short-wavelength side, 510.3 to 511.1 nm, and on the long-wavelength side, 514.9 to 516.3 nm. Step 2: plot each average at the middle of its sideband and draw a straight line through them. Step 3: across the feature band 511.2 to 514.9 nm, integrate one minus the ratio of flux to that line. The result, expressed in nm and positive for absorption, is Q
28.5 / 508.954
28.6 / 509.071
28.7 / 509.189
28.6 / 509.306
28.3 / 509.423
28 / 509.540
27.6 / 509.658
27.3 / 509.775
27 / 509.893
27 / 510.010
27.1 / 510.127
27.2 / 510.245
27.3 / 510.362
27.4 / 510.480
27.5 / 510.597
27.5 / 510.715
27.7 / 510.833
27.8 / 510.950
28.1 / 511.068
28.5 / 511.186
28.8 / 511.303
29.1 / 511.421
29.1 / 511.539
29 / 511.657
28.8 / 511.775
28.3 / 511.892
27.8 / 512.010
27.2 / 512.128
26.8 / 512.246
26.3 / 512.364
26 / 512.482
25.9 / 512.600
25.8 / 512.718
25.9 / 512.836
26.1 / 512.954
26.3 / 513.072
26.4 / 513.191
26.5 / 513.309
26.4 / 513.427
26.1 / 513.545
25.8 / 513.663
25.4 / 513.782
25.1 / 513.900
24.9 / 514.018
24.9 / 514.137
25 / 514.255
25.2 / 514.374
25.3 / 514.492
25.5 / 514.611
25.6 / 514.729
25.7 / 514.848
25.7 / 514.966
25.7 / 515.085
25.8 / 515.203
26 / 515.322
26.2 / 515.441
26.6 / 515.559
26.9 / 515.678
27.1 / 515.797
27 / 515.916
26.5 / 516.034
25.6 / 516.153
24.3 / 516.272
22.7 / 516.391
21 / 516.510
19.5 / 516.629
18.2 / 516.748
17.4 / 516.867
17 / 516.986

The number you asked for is 0.06 nm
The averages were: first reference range 27.6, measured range 26.5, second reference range 26.2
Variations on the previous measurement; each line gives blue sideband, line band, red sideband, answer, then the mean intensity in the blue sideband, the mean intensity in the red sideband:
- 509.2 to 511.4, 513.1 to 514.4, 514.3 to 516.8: 0.01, 27.8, 24.9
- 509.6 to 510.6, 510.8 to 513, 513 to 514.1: -0.08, 27.3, 25.8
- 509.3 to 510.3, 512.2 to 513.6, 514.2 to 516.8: -0.01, 27.5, 24.9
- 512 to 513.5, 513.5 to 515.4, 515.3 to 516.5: 0.04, 26.4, 25.7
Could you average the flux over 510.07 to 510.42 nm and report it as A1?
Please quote 27.2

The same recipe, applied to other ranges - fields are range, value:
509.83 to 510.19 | 27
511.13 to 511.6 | 28.9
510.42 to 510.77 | 27.4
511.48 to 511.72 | 29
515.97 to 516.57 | 24.1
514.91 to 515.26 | 25.7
